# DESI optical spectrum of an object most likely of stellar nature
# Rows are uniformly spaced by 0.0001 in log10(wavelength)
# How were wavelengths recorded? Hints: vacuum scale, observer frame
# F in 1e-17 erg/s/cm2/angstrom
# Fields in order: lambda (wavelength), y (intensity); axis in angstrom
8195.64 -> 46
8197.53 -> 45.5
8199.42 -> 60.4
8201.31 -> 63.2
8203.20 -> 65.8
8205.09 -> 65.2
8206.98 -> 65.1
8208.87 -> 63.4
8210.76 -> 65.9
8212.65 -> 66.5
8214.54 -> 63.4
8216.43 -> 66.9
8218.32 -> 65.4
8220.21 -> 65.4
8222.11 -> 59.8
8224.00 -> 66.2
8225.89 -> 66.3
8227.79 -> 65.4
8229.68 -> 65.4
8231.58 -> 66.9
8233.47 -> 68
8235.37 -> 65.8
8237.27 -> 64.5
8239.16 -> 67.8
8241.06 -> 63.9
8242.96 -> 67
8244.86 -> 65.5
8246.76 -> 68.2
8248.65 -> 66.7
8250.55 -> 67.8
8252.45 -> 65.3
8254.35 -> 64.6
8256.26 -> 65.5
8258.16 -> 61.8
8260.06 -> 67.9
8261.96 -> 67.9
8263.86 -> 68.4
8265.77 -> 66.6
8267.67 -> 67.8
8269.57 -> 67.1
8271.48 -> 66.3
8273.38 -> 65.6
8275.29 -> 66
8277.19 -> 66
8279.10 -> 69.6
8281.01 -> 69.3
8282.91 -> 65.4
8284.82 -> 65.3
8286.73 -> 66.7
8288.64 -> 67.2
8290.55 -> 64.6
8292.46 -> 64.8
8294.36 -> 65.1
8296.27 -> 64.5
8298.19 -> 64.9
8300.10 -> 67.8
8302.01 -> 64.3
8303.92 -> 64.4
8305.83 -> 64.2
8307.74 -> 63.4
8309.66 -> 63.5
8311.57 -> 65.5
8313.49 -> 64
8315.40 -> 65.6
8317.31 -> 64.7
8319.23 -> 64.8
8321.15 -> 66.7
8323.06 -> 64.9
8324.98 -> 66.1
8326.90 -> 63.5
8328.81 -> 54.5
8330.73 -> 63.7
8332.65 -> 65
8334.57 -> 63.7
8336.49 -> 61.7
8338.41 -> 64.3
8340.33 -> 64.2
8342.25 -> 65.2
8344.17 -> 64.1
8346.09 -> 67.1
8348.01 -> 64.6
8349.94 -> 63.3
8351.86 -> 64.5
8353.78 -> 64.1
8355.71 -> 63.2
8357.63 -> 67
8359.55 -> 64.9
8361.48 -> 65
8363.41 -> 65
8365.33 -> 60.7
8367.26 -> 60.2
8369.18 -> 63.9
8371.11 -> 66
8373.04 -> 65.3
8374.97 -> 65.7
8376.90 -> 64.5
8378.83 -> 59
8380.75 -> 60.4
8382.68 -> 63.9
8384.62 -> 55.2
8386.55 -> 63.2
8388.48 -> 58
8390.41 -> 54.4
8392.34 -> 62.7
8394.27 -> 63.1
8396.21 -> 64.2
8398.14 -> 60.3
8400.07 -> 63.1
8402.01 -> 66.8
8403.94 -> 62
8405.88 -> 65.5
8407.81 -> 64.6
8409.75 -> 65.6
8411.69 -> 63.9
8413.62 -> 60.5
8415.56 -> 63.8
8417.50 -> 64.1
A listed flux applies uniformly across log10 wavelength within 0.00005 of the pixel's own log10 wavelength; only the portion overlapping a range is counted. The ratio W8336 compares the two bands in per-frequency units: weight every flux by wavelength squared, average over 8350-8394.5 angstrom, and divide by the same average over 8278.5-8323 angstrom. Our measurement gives 1.0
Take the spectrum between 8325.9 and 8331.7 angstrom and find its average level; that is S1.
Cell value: 60.6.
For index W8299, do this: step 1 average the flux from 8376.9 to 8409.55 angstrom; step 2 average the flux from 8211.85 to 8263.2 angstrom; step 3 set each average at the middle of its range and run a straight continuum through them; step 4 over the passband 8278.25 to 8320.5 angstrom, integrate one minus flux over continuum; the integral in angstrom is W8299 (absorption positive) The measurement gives -0.8 angstrom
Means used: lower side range 65.8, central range 65.4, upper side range 61.8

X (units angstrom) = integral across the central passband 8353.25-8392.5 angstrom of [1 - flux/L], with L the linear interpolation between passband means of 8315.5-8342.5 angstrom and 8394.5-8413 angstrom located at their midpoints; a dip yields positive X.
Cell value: 0.86 angstrom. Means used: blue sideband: 63.8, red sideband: 63.9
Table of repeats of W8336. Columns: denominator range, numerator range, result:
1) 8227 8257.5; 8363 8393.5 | 0.96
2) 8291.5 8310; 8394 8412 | 1.01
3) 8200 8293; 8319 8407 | 0.99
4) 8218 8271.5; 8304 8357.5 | 0.99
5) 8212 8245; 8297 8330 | 1.00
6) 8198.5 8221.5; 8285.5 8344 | 1.02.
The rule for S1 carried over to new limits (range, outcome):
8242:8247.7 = 66.8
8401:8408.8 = 64.7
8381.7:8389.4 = 60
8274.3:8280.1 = 67.1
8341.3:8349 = 65.2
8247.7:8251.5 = 67.4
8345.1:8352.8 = 64.9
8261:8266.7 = 67.6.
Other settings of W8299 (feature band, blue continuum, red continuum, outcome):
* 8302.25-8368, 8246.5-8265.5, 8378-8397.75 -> -1.32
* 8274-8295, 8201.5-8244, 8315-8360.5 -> -0.52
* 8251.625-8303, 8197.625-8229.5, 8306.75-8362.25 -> -1.57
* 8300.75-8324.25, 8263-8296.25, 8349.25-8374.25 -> 0.30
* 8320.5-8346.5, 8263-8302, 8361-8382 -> 0.31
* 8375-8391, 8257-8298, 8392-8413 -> 0.97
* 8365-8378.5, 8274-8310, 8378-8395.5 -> -0.61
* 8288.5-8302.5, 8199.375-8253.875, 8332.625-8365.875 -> -0.10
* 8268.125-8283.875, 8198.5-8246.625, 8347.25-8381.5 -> -0.55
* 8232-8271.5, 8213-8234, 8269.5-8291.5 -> -0.27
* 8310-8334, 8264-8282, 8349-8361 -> 0.57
